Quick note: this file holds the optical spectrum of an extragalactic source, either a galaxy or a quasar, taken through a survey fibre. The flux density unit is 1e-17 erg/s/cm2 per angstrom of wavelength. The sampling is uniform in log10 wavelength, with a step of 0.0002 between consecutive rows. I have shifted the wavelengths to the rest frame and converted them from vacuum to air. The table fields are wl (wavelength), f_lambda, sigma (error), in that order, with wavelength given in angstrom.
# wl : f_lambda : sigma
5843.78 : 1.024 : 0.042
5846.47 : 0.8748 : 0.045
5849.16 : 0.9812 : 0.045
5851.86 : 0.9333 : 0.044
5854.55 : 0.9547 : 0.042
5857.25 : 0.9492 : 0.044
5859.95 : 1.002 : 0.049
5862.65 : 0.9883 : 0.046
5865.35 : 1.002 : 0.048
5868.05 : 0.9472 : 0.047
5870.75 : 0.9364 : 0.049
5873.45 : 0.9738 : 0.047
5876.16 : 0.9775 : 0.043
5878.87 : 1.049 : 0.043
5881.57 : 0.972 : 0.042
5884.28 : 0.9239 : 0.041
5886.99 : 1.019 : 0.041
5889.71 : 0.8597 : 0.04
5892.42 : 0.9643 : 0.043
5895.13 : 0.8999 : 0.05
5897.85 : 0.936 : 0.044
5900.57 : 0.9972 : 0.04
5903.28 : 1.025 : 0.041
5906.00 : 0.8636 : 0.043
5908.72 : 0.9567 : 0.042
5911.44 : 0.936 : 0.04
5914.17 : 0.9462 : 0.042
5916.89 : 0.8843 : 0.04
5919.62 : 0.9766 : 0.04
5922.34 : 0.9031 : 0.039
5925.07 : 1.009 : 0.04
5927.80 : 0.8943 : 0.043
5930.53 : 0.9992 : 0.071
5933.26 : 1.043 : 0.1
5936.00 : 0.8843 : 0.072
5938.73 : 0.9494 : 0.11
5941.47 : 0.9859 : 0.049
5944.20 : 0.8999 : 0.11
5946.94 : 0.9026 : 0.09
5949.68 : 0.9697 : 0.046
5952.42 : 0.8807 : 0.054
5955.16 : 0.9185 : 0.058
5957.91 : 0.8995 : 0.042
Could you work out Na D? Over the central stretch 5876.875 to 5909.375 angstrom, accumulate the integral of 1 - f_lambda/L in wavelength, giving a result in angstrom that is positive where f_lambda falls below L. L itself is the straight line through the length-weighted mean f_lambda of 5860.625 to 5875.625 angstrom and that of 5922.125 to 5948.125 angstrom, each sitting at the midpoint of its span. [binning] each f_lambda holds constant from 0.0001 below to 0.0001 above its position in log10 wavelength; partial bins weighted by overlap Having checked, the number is 0.25 angstrom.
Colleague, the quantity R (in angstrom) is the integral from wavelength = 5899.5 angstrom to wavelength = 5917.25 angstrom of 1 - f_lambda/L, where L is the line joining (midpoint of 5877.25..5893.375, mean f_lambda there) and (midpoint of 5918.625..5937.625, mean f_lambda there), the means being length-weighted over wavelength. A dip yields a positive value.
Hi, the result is 0.3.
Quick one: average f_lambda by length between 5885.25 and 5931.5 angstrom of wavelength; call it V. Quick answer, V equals 0.945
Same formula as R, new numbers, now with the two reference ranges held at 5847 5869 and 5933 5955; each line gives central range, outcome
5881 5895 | 0.2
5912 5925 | 0.1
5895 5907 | 0.0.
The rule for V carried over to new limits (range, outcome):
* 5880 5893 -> 0.949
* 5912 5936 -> 0.952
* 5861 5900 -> 0.962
